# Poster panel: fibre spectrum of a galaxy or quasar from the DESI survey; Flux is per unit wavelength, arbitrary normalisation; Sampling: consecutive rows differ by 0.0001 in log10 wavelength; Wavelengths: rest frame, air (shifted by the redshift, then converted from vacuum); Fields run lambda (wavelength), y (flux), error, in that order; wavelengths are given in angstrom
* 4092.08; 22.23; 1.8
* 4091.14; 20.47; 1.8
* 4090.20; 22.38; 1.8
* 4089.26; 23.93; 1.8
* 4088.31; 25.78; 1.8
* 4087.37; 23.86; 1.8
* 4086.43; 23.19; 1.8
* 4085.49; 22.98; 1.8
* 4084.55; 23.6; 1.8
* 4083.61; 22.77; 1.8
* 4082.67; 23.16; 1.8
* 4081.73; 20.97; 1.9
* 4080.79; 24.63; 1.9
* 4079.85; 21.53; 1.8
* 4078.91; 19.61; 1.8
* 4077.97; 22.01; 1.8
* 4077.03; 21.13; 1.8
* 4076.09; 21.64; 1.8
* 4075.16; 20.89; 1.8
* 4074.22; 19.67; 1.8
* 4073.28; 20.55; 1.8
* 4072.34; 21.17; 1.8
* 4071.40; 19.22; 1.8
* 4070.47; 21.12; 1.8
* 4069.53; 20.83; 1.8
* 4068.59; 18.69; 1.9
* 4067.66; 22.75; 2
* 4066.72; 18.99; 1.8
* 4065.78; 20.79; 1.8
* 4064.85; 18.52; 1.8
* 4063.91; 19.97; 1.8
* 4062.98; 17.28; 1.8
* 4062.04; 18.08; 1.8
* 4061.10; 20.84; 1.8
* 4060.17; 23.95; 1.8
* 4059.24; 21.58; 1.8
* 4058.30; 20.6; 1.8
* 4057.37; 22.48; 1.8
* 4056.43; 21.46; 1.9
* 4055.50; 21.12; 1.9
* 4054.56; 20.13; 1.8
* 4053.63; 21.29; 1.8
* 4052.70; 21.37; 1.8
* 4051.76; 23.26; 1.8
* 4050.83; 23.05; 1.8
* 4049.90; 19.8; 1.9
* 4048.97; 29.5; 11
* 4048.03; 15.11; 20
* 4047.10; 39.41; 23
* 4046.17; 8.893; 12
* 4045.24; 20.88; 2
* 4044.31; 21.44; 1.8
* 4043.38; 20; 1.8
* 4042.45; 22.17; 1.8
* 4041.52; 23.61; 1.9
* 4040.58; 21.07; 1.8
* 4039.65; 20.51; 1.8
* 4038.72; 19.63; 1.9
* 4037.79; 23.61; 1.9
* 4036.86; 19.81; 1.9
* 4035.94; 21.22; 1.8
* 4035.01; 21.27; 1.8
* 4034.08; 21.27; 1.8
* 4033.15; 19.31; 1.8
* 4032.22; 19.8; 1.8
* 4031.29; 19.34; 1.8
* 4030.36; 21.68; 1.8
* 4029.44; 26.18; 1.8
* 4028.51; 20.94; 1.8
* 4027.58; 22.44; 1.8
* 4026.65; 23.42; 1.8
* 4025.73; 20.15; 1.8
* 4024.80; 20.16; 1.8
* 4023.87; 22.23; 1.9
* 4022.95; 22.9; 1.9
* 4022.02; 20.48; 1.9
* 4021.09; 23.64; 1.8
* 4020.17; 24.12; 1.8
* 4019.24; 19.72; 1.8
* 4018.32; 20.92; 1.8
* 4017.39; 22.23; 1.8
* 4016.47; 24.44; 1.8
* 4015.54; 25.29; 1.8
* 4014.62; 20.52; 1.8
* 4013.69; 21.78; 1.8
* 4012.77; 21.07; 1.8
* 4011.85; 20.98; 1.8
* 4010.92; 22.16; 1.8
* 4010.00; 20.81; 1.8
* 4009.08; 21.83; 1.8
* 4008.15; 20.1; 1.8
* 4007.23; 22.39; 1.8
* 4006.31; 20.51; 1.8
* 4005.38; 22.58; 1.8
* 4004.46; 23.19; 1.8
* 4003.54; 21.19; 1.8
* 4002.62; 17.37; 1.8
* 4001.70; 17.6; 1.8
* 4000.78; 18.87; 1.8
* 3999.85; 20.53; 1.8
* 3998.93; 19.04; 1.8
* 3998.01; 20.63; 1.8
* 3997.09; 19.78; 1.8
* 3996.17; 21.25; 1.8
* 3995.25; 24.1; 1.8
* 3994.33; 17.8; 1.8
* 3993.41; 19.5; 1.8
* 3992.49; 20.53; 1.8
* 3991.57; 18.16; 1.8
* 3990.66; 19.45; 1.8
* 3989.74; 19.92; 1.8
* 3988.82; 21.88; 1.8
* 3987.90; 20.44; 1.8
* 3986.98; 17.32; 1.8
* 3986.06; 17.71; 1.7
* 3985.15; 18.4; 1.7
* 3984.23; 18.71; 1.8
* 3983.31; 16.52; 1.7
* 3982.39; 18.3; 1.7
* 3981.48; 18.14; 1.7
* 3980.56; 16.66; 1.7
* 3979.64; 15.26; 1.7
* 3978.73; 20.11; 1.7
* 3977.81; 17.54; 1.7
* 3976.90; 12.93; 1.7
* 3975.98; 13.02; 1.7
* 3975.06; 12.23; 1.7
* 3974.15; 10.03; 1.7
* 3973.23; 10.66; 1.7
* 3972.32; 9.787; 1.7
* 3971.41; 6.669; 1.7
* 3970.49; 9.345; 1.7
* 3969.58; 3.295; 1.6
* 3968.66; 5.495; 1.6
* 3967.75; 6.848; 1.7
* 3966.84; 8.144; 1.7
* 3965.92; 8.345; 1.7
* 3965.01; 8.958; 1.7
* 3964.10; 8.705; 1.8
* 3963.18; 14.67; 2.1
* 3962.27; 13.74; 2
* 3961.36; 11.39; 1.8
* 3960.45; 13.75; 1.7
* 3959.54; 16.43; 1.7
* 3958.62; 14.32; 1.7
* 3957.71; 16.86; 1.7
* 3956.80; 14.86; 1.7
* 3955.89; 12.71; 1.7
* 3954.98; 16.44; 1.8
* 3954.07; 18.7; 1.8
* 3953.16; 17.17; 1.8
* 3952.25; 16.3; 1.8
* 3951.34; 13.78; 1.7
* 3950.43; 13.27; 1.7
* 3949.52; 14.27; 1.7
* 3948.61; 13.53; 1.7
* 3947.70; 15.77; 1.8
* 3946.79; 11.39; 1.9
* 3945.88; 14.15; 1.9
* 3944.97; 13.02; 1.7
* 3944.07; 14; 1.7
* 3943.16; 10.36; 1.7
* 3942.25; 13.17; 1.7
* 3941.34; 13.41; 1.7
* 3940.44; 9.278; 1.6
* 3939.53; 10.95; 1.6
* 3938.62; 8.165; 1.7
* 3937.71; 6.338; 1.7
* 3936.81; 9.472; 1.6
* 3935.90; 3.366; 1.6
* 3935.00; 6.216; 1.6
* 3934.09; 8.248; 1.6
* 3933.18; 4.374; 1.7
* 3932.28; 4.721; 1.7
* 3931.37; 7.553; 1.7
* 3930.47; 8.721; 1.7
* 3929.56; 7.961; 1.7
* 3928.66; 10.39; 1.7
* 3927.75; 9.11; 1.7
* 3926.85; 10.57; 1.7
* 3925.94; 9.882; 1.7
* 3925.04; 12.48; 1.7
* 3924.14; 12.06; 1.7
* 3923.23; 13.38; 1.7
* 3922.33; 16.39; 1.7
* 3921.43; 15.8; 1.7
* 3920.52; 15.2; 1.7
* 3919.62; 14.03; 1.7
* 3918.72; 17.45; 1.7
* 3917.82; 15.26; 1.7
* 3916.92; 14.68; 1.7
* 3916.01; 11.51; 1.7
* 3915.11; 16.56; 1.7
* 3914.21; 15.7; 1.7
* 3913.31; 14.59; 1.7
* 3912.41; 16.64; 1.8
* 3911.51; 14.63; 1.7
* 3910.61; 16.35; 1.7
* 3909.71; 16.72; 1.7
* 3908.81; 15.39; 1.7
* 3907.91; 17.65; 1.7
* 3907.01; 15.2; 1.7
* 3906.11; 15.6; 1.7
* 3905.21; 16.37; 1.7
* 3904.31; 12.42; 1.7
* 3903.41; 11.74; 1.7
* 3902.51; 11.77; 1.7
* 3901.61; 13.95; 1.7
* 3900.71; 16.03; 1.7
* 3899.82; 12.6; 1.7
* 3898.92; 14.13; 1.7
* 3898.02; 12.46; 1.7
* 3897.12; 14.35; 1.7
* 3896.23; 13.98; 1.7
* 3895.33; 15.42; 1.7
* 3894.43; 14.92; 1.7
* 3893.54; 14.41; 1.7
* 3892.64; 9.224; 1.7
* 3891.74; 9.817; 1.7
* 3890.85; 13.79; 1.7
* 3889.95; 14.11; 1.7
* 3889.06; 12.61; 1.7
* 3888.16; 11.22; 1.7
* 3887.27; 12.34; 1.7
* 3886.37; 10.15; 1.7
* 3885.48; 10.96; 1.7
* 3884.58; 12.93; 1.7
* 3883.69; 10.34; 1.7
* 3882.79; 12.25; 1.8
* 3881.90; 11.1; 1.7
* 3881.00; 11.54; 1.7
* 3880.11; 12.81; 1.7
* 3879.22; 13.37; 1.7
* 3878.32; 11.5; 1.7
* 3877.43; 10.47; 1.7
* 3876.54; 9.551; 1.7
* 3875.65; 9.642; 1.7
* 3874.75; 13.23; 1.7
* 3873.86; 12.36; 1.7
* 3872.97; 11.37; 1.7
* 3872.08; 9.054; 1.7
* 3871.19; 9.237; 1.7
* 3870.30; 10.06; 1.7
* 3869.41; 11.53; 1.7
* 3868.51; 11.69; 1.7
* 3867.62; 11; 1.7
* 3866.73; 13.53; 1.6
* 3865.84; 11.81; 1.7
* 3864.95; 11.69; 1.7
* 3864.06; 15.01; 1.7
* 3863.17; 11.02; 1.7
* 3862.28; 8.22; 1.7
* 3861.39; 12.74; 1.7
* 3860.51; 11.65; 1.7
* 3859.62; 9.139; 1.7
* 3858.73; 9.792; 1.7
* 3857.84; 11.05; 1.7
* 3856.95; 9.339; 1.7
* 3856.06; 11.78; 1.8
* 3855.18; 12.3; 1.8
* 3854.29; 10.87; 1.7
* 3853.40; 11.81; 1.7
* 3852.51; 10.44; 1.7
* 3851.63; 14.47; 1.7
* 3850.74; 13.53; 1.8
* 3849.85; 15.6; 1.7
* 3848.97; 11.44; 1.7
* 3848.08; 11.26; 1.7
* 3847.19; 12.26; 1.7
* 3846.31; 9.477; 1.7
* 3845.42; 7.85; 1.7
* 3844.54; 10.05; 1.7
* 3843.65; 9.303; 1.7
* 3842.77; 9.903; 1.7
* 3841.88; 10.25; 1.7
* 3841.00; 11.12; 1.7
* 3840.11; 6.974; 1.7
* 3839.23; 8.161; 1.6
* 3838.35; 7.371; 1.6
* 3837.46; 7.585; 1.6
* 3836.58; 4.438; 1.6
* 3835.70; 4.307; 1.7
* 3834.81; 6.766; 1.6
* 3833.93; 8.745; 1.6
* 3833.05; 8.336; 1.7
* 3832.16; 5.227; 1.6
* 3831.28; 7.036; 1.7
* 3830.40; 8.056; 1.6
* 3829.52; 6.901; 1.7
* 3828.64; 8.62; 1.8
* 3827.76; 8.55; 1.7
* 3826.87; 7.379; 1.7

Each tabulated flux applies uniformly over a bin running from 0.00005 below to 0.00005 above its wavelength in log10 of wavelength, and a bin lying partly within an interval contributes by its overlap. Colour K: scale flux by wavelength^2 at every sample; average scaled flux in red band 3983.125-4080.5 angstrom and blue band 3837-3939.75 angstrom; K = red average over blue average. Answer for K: 1.92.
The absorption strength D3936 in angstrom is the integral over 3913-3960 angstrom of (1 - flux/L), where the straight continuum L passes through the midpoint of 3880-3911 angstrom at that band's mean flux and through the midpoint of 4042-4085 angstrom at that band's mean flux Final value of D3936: 8.86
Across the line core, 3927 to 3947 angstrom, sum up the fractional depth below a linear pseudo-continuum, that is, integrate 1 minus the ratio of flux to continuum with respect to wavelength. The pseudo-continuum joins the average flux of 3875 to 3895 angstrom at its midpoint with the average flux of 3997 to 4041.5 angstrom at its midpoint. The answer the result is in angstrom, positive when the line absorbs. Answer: 8.1 angstrom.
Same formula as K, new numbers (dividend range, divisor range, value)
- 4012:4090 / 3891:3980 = 1.83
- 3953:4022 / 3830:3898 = 1.69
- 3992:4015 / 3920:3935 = 2.08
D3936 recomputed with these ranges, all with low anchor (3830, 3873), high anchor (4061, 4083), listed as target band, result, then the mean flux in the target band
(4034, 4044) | -1.2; 21.3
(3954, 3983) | 5.7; 12.6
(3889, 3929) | -3.6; 14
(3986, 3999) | -2.4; 19.9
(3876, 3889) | 0.1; 11.5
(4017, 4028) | -2.2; 21.9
